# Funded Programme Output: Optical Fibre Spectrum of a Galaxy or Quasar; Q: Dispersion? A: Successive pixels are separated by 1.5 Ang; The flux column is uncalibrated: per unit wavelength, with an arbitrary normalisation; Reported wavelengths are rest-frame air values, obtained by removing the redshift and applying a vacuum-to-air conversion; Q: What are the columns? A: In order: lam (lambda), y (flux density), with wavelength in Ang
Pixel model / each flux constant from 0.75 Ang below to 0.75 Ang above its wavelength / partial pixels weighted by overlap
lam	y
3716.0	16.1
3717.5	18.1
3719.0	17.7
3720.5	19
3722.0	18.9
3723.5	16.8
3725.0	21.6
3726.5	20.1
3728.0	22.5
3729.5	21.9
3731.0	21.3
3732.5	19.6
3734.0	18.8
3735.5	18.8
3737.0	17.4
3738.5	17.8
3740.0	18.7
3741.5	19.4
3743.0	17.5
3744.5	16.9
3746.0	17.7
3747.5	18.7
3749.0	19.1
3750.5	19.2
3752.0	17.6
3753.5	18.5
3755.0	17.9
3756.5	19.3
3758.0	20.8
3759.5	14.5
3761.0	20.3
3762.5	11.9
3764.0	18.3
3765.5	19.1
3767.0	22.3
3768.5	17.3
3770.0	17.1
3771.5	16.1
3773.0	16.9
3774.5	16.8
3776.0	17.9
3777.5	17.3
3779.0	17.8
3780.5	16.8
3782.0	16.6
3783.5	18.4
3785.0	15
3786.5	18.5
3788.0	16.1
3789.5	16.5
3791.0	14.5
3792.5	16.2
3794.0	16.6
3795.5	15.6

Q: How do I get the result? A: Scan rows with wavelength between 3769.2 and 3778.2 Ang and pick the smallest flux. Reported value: 16.1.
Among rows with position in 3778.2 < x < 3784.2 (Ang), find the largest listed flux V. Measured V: 18.4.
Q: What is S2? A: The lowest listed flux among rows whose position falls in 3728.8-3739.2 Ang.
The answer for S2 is 17.4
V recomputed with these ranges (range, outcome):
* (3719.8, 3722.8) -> 19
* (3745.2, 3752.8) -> 19.2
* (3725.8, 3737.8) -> 22.5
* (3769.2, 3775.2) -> 17.1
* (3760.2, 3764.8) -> 20.3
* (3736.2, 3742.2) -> 19.4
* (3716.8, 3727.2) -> 21.6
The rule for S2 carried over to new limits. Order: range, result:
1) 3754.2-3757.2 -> 17.9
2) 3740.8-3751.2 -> 16.9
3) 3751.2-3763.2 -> 11.9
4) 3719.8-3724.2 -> 16.8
